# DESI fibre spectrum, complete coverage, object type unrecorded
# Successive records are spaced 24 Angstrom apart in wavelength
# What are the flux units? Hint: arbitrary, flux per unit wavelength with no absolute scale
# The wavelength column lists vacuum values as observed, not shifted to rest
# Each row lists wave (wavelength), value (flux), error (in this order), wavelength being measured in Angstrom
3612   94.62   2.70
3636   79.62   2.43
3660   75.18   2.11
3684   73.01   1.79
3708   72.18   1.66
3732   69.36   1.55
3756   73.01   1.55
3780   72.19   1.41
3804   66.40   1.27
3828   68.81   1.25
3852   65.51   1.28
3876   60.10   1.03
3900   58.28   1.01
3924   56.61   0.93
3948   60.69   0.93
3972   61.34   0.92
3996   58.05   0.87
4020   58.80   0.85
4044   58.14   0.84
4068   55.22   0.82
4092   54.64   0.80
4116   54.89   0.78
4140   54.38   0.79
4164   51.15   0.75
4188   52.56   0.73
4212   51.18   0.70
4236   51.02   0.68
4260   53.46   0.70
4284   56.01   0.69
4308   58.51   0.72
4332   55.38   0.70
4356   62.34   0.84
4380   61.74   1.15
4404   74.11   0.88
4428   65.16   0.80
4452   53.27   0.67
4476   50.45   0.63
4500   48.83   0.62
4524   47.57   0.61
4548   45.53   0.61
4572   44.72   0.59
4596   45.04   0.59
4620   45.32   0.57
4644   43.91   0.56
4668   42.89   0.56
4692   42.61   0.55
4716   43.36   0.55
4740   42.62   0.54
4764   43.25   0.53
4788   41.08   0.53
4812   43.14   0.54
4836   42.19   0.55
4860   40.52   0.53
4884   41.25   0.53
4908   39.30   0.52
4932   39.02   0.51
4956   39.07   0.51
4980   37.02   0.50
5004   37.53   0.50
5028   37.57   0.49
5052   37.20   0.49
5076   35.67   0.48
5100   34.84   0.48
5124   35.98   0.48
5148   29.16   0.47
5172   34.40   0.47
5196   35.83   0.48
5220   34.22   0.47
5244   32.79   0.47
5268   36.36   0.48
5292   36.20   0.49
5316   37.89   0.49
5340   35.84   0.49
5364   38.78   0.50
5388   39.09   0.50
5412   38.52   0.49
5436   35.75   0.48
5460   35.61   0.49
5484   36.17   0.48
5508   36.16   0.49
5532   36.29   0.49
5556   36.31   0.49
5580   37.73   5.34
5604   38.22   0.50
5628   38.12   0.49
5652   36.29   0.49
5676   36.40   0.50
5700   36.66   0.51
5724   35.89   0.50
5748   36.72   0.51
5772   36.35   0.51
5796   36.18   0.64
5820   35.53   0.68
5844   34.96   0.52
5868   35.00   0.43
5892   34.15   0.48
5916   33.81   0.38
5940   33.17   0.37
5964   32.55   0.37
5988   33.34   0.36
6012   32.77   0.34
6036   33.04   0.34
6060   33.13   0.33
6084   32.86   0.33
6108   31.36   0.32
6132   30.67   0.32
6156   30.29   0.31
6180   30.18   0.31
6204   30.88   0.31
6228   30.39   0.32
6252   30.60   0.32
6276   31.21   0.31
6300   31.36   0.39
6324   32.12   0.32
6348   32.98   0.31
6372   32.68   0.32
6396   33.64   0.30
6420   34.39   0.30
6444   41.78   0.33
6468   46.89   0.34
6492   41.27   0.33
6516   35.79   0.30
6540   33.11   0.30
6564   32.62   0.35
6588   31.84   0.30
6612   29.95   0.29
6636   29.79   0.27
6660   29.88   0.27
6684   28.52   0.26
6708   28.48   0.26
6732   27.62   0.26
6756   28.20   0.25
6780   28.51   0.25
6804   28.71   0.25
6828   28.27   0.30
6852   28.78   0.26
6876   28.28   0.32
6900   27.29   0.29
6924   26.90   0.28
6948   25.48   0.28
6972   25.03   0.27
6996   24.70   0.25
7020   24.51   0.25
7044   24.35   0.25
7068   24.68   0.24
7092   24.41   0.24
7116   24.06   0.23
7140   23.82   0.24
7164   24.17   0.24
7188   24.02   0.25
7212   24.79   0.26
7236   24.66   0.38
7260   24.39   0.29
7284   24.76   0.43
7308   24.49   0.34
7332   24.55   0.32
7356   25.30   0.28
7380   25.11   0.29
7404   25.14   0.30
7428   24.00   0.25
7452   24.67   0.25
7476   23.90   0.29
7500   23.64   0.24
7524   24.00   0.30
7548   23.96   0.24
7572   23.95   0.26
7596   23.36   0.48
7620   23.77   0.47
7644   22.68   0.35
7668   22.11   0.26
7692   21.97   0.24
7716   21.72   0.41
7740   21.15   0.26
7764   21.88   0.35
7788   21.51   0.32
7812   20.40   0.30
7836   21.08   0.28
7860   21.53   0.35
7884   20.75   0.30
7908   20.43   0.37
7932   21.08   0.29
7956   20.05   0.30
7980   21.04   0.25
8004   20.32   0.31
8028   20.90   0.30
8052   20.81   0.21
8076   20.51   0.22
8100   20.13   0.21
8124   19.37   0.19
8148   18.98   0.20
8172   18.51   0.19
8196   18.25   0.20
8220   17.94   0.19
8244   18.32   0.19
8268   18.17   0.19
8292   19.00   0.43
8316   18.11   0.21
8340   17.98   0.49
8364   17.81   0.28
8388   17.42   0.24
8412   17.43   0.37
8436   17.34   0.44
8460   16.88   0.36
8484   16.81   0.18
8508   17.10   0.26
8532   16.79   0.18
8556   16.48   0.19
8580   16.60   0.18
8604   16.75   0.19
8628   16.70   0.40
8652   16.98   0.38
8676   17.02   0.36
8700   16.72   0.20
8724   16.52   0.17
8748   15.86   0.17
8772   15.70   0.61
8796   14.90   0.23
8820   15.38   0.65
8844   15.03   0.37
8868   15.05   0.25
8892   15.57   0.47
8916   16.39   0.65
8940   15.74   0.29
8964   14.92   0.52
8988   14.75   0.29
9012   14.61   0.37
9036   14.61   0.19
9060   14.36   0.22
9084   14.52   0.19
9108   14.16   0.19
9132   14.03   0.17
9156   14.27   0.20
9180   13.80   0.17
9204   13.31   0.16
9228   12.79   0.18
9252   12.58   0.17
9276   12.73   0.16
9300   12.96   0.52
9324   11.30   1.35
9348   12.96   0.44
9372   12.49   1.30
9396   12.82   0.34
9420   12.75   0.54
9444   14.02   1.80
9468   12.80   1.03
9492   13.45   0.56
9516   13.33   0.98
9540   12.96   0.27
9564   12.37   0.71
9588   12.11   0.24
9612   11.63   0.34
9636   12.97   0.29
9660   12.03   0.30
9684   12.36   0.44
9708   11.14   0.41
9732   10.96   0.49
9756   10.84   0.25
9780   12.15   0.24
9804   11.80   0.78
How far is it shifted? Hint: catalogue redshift 1.31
